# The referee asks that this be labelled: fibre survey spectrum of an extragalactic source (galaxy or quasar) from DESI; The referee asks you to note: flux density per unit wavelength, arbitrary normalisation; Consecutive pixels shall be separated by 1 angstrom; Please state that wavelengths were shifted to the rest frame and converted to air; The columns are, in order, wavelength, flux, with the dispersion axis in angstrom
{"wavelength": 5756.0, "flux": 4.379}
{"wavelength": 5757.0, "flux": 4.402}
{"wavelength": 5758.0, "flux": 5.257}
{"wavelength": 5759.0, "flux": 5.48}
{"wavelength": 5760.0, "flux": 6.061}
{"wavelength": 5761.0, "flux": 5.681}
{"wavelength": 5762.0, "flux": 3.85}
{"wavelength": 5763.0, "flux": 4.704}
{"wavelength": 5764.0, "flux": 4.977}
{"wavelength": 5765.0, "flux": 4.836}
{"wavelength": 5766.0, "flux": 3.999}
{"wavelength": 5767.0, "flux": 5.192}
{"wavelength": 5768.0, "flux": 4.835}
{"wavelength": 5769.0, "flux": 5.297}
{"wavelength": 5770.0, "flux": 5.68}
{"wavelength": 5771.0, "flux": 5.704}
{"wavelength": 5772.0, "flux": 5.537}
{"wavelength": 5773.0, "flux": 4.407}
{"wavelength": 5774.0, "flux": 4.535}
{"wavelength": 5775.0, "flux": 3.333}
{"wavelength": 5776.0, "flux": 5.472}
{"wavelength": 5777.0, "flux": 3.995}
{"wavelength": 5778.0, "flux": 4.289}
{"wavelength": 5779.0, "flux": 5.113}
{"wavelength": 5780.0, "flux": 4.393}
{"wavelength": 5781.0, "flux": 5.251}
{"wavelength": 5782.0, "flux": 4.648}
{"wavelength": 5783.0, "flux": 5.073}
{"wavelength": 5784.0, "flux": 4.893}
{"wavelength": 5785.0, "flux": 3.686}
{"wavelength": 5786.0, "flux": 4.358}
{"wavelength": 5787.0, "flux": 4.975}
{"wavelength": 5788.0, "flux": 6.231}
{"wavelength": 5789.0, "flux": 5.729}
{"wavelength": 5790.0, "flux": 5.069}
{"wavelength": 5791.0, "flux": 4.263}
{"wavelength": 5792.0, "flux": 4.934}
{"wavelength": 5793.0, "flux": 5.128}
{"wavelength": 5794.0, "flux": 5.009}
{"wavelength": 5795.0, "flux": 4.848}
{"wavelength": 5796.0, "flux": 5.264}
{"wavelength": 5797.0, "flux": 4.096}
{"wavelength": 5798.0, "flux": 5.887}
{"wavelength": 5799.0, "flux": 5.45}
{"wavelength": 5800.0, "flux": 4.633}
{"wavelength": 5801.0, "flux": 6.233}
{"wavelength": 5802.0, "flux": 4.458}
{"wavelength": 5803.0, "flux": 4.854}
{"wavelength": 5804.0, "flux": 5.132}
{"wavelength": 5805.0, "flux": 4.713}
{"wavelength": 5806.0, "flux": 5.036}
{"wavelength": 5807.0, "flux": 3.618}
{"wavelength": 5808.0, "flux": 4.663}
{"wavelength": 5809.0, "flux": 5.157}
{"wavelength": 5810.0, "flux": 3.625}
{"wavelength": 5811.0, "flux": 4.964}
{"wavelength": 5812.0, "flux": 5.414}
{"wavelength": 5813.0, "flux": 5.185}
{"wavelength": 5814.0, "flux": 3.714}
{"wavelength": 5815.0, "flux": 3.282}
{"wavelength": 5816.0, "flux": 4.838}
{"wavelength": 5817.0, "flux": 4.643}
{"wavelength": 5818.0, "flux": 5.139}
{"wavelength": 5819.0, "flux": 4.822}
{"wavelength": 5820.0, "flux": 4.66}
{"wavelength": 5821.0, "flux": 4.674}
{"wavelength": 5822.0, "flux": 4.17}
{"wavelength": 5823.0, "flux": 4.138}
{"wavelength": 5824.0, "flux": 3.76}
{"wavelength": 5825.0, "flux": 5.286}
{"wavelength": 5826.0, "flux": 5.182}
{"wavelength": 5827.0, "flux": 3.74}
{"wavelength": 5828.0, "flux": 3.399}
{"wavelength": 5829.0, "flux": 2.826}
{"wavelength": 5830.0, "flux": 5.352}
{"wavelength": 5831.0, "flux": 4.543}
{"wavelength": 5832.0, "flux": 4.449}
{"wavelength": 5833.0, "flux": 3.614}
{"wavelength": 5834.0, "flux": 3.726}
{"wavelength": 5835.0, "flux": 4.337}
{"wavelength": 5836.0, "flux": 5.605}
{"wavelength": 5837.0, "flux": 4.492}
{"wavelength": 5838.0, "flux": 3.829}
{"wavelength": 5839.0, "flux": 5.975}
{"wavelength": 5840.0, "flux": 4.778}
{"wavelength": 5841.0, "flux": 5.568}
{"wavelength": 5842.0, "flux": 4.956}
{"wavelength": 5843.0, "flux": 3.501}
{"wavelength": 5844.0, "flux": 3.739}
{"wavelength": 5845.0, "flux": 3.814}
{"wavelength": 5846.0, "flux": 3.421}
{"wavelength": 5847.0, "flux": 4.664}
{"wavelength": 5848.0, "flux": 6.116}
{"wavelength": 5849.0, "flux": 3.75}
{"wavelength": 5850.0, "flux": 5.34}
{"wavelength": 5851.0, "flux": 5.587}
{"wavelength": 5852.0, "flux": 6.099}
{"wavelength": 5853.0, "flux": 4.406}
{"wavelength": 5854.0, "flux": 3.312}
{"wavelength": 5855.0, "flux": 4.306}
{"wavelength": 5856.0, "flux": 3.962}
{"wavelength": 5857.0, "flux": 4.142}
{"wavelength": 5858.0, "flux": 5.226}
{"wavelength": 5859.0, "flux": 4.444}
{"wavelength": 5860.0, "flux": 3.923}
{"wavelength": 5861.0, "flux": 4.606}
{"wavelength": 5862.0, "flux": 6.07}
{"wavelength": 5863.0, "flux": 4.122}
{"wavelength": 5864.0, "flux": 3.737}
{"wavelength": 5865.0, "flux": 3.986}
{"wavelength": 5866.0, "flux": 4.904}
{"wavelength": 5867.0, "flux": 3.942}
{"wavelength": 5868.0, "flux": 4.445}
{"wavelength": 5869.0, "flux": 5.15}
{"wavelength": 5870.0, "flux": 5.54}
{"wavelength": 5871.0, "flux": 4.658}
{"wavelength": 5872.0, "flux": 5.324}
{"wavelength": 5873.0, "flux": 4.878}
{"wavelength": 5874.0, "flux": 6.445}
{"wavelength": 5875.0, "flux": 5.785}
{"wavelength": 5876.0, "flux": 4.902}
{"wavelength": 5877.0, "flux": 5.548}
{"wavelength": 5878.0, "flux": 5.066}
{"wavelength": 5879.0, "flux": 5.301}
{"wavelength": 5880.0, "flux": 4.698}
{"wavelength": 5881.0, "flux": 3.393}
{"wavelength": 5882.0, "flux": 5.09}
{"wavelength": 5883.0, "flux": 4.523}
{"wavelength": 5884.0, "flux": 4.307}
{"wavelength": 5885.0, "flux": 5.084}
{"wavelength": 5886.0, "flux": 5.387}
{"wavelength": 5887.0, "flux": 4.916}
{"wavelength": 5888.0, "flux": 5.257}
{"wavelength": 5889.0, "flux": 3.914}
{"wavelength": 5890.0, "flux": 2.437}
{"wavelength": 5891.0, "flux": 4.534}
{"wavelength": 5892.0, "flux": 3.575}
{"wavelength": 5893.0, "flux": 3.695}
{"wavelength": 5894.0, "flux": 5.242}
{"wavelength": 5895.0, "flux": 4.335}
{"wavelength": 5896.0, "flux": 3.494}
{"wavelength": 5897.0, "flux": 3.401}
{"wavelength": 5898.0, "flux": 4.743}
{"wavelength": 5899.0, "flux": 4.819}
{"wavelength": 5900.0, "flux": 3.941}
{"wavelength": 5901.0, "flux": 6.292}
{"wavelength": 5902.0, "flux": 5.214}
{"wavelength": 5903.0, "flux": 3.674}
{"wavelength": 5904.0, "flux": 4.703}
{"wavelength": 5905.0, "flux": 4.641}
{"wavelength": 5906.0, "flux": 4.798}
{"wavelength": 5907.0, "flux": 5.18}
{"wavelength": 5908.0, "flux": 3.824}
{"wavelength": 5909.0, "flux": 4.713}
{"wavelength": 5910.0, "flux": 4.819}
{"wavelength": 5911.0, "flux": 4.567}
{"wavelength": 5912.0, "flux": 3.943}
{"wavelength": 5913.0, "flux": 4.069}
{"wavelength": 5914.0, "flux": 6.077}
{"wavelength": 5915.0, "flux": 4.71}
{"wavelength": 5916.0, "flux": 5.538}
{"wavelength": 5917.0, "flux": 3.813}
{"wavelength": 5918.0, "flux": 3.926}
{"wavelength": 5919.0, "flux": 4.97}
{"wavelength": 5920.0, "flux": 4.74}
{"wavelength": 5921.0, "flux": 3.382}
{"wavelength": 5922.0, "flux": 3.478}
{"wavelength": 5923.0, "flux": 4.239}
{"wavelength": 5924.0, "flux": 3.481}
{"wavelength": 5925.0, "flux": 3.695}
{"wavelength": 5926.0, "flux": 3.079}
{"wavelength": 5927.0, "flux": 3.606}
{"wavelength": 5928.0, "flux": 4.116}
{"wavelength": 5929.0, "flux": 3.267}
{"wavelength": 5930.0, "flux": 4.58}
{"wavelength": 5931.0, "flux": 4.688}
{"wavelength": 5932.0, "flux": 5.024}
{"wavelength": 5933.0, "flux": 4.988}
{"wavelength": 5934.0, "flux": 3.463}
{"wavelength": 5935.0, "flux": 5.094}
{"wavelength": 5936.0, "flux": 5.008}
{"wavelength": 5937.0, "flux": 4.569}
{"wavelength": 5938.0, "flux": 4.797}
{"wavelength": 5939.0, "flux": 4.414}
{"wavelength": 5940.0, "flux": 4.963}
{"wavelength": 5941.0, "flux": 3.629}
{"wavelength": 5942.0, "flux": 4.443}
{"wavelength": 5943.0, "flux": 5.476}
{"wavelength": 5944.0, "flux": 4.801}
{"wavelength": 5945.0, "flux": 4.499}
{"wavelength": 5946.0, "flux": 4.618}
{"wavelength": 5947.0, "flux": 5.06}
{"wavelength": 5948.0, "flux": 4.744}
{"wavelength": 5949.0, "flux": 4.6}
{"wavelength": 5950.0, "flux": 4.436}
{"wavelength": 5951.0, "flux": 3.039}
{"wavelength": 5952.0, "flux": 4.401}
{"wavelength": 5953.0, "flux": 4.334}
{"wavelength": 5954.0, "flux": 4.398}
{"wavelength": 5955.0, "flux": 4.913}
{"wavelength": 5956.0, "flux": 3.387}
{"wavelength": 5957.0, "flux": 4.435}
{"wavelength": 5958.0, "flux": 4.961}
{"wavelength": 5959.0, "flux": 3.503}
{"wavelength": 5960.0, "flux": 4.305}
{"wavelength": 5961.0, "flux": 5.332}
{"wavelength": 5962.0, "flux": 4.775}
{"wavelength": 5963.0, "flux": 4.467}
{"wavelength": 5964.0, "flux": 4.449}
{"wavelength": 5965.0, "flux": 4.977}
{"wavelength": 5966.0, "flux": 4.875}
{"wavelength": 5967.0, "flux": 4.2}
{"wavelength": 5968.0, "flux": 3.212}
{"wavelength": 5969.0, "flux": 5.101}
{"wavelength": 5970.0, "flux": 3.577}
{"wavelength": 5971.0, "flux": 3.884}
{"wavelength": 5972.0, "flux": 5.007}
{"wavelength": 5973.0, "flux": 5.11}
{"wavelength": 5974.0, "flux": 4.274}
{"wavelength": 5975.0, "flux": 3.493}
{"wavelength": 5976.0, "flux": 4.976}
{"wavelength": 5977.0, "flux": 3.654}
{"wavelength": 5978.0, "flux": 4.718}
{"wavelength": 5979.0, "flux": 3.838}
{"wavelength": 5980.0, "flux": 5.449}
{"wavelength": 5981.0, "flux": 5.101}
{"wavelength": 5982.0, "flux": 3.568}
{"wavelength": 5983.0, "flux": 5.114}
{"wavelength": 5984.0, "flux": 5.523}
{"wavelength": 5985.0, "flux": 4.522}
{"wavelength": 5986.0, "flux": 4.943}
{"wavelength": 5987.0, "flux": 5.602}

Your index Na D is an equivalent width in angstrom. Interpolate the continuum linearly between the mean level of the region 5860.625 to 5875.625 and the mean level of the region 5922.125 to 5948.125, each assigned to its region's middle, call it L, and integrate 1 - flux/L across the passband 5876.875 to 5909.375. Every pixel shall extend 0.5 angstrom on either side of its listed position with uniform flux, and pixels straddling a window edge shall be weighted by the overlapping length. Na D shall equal 1.28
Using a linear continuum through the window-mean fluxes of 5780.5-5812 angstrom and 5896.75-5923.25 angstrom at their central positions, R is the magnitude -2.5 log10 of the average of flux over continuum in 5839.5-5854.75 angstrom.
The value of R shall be 0.03 mag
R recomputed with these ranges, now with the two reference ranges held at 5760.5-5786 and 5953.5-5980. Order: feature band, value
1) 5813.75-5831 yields 0.079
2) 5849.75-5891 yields -0.034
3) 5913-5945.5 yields 0.020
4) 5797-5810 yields -0.043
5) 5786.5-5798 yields -0.079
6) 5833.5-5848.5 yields 0.016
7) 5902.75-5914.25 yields -0.015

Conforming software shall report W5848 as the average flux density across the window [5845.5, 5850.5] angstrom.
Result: 4.66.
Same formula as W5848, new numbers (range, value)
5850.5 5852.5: 5.84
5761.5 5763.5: 4.28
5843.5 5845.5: 3.78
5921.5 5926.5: 3.59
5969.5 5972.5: 4.16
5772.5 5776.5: 4.44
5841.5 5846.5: 3.89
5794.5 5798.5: 5.02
